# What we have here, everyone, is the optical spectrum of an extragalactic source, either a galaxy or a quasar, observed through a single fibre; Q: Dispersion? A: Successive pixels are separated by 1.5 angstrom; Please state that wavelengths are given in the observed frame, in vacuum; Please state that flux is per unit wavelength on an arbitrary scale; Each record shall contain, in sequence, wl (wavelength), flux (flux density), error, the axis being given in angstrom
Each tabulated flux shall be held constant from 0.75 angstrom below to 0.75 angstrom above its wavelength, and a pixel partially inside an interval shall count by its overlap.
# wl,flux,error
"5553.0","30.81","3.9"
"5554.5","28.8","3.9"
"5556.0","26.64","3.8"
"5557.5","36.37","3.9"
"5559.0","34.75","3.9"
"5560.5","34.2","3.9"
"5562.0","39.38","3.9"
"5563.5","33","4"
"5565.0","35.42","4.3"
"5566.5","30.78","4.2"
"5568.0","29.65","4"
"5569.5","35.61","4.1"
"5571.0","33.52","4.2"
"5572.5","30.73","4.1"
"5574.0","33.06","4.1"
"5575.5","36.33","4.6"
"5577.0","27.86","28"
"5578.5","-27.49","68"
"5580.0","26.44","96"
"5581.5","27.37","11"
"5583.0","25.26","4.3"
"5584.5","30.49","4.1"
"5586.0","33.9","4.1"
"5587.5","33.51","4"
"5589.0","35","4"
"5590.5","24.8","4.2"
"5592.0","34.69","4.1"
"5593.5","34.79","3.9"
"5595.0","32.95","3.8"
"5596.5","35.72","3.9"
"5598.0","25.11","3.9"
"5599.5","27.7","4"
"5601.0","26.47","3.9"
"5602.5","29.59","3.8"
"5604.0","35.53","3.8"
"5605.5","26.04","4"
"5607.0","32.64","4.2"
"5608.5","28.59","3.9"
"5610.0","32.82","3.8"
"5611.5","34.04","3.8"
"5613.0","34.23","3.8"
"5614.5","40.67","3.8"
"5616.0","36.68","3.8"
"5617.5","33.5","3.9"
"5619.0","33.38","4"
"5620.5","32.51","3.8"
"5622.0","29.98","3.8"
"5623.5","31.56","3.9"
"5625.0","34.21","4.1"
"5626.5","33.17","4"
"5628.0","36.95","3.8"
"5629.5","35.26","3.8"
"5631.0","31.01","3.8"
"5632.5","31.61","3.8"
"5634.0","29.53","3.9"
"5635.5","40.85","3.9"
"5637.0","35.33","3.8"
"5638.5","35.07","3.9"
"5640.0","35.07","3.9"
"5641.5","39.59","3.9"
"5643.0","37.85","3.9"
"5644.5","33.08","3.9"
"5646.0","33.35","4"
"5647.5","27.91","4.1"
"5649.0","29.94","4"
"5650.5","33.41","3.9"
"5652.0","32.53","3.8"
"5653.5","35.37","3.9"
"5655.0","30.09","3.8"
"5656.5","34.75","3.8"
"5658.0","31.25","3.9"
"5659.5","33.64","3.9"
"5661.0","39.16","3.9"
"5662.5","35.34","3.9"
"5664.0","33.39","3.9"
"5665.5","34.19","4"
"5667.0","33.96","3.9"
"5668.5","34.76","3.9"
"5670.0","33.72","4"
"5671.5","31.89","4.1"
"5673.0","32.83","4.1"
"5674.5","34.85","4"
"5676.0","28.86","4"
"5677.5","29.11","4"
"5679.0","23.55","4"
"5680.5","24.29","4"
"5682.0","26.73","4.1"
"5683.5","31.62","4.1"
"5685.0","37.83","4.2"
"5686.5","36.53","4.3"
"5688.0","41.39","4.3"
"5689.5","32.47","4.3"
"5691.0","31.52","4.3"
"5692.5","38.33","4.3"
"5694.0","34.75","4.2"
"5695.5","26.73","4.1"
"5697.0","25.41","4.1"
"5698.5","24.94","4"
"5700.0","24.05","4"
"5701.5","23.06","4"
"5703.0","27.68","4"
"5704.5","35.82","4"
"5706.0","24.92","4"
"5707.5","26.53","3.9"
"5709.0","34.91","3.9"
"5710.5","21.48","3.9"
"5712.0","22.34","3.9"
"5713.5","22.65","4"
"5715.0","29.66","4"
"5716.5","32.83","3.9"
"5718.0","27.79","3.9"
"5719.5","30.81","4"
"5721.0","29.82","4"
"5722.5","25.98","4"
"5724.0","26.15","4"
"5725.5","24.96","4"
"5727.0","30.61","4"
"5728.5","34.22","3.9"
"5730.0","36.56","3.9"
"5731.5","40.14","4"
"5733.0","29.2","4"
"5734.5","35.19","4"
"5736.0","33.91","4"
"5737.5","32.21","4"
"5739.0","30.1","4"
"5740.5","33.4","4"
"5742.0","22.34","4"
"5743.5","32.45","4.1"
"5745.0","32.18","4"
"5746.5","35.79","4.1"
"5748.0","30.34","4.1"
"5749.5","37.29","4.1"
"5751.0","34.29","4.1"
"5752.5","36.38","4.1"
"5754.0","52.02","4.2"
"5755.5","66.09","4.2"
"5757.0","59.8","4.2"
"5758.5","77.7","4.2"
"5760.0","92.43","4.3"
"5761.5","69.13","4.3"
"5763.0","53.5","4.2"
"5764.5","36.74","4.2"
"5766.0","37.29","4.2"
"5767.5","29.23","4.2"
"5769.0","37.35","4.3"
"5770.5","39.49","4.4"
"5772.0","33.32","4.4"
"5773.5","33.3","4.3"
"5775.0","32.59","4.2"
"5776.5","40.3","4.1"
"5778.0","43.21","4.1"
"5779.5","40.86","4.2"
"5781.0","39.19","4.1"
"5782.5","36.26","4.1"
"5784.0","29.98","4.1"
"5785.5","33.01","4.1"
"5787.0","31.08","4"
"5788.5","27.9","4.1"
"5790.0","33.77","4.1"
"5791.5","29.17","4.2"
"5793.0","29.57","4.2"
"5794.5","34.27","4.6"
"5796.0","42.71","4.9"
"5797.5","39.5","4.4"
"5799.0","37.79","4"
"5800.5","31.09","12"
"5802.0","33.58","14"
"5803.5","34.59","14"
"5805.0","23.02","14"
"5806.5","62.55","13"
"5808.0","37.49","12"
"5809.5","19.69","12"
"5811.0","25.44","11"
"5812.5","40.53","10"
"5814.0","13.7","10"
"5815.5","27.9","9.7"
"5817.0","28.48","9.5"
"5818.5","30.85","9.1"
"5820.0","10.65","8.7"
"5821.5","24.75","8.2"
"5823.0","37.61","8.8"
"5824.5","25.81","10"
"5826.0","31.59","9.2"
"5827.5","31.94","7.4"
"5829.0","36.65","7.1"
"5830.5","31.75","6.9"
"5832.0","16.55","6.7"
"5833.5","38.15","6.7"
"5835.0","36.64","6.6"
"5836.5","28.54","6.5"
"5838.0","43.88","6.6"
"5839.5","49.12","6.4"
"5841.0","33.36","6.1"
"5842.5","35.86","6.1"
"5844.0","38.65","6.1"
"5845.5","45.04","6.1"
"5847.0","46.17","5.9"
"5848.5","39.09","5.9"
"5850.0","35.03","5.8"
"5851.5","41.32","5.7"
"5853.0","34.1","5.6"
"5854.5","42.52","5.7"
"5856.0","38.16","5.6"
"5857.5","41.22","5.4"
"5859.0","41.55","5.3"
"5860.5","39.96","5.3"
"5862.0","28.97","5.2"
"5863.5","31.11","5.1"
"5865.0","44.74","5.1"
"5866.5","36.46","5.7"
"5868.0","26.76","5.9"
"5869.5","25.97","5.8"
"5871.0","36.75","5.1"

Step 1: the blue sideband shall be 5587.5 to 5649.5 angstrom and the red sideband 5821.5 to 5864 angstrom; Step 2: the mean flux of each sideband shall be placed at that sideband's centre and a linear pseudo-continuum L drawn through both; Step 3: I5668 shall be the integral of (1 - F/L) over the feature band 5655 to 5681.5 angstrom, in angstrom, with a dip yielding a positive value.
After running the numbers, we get 1.1 angstrom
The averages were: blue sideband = 32.9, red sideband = 36.3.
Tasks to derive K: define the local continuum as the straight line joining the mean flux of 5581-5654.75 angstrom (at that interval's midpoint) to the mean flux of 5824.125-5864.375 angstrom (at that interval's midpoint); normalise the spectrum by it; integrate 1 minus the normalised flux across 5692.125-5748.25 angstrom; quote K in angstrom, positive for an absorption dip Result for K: 7.7 angstrom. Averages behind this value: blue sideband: 32.7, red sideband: 36.5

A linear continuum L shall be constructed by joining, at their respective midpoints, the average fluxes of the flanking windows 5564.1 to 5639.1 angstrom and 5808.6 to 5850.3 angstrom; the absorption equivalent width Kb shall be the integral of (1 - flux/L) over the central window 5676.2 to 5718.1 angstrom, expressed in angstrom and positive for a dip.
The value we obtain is 3.06 angstrom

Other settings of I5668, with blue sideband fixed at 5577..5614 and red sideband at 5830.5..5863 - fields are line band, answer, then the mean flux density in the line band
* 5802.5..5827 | 4.5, 29.7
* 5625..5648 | -3.5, 34.4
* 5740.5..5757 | -2.2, 38.7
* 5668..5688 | -0.1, 31.6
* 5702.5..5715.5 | 2.1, 27.3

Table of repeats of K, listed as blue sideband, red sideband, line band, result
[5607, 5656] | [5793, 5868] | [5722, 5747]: 1.9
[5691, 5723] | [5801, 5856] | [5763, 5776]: -2.1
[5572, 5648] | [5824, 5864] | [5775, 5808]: -0.5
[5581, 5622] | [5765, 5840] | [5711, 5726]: 2.5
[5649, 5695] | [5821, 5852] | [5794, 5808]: -1.1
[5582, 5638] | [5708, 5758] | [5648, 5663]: -0.3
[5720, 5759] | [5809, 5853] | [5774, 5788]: -0.5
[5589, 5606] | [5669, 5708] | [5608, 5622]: -1.5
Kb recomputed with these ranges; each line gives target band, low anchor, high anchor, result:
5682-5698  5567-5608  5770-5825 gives -1.3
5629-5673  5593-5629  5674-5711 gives -3.8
